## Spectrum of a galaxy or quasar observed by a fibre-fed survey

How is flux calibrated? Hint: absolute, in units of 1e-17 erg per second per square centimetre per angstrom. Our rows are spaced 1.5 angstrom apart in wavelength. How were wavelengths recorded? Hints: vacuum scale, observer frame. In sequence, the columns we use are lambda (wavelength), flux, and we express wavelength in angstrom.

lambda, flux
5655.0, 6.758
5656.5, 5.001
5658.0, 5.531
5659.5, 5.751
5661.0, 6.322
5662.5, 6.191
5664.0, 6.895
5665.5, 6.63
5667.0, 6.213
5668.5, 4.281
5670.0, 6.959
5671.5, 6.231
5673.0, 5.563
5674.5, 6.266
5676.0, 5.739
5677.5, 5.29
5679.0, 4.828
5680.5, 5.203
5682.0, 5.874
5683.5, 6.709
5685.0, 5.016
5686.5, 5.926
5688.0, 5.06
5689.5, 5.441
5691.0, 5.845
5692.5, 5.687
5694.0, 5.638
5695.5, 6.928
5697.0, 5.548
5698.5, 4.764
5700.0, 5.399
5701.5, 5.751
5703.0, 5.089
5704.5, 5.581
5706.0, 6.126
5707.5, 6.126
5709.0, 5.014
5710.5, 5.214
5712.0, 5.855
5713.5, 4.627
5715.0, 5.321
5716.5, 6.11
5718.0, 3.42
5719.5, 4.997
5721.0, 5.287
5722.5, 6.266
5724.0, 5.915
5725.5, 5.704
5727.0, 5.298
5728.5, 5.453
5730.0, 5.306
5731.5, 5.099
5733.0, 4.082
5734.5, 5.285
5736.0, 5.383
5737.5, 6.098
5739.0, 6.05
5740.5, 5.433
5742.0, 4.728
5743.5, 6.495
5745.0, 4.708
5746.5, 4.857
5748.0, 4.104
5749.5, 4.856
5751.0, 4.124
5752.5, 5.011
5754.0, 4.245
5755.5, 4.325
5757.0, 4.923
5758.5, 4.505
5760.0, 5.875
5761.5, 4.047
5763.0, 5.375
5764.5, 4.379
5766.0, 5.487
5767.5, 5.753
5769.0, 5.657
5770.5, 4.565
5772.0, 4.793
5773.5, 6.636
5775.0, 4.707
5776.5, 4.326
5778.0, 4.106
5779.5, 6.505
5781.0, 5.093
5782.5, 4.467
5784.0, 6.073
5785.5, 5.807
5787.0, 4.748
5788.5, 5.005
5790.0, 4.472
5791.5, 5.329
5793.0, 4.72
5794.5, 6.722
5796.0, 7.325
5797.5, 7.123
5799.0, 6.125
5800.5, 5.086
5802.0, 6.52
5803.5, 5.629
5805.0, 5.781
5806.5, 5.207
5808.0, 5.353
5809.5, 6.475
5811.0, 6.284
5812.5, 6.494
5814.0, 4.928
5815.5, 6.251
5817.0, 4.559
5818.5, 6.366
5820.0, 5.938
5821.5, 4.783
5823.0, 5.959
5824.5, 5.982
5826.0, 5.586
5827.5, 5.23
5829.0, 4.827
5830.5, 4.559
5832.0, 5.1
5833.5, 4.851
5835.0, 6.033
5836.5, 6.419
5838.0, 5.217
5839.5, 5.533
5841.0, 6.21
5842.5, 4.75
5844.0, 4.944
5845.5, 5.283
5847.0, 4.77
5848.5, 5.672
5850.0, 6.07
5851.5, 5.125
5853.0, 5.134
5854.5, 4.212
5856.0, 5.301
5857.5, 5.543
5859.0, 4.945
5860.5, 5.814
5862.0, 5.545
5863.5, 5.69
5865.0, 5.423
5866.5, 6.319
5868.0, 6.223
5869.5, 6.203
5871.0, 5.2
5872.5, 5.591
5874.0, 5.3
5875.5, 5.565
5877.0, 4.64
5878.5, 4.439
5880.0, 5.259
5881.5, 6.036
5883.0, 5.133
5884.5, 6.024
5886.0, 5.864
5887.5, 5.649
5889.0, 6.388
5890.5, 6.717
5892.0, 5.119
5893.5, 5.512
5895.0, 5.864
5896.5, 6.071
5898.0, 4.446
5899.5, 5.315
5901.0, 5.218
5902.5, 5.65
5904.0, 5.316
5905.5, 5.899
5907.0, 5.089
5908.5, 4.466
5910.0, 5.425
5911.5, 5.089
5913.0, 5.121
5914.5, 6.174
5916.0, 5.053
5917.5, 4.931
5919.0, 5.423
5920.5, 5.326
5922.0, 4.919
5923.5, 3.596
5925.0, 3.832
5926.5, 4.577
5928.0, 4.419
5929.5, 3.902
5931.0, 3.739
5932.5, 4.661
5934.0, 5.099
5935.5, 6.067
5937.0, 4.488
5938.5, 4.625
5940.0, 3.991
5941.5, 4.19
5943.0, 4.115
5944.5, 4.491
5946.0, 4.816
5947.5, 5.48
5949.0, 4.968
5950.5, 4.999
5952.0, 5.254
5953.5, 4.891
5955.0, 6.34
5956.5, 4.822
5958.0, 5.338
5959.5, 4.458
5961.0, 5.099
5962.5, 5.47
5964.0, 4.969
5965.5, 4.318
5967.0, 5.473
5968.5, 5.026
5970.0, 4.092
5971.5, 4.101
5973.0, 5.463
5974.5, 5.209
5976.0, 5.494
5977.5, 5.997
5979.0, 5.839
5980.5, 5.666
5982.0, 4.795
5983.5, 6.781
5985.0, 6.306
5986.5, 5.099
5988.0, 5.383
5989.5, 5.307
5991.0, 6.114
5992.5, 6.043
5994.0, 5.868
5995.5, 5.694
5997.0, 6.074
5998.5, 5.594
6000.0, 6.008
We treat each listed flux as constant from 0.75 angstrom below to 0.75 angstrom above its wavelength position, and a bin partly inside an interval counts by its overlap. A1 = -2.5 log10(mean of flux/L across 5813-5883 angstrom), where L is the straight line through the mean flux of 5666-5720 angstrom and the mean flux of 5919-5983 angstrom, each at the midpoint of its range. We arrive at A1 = -0.056 mag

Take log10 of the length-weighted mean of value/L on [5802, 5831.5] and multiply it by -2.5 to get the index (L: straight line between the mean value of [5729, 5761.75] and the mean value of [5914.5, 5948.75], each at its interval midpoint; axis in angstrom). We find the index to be -0.153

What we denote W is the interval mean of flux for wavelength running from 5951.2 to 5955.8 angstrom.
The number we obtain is 5.48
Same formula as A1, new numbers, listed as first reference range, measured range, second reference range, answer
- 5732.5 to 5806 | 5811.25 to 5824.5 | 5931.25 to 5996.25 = -0.093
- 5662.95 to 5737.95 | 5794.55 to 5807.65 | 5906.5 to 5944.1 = -0.177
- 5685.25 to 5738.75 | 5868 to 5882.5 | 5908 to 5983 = -0.065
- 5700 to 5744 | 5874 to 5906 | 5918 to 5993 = -0.081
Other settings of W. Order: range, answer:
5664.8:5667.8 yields 6.38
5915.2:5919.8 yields 5.15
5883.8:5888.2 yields 5.85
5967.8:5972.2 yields 4.4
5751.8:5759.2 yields 4.6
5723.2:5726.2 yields 5.82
